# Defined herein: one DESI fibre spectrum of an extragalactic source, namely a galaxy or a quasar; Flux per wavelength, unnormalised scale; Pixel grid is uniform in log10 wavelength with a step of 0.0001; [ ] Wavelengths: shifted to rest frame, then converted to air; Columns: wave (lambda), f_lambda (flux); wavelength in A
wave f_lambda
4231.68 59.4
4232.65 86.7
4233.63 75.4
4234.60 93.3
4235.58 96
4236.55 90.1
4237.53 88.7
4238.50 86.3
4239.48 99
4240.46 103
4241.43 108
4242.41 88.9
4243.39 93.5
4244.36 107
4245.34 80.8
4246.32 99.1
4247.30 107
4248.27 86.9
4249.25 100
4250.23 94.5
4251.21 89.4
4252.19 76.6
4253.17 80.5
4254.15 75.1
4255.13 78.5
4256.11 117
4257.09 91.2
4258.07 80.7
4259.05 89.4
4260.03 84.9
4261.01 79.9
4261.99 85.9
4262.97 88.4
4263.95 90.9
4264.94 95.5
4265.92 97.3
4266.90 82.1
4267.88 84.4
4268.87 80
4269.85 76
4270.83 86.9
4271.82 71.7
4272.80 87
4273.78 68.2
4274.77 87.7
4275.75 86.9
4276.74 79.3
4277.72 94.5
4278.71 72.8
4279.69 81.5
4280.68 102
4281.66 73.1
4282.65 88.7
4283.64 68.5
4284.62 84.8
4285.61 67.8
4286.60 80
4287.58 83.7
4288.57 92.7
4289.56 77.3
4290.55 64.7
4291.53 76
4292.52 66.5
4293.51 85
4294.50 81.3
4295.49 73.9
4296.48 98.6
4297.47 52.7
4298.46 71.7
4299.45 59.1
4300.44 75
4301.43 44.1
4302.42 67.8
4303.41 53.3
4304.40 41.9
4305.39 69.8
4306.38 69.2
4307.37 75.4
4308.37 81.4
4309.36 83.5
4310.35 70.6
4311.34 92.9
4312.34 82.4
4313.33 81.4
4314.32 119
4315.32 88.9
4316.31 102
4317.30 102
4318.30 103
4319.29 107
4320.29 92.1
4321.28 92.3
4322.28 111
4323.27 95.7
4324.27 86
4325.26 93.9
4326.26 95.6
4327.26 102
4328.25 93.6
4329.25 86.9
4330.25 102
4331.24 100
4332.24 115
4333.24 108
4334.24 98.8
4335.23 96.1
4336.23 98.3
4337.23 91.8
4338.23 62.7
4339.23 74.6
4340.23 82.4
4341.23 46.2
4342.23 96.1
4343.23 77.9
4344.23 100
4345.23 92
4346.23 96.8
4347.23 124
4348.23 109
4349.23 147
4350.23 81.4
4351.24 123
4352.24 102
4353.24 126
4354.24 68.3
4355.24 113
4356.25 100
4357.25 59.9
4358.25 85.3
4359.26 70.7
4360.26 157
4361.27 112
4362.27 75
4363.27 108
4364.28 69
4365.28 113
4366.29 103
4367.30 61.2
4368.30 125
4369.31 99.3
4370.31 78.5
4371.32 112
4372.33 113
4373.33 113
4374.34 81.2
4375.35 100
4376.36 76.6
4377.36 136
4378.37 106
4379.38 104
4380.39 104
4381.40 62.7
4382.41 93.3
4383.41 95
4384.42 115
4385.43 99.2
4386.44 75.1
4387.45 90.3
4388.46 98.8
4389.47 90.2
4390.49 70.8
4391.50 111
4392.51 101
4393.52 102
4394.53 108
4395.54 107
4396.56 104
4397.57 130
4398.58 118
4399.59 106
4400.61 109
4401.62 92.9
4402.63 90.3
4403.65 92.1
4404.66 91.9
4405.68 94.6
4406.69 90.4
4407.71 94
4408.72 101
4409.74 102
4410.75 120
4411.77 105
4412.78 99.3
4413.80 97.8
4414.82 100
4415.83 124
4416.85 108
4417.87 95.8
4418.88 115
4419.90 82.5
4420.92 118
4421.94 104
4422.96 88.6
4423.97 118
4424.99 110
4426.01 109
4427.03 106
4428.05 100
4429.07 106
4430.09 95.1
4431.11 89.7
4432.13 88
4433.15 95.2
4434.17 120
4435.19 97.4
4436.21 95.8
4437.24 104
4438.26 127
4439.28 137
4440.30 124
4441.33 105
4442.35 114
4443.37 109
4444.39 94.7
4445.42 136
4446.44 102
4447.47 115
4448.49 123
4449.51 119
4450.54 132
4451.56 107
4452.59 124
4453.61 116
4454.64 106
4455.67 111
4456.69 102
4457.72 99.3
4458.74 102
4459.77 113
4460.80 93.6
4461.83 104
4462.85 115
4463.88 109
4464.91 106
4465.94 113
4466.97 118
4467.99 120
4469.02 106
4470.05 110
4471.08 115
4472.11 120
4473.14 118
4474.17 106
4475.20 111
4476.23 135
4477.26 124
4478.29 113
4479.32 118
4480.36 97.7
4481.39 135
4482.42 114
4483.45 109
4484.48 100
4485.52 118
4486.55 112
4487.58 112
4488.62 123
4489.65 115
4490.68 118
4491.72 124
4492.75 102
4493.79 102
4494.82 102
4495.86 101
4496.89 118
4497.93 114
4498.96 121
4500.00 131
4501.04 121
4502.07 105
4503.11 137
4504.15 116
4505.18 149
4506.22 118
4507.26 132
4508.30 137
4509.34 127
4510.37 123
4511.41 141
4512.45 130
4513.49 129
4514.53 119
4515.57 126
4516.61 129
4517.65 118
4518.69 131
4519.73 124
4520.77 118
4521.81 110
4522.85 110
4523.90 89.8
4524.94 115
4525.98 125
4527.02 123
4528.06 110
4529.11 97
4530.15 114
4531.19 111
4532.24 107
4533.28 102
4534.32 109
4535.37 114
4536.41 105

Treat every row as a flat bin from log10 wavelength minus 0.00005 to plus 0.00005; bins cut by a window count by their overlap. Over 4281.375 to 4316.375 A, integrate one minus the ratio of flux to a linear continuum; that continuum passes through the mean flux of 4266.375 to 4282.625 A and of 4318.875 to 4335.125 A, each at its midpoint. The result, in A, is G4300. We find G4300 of 5.43 A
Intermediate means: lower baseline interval 82.4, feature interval 75.9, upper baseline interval 98.7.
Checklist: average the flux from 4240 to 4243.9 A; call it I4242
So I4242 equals 98.6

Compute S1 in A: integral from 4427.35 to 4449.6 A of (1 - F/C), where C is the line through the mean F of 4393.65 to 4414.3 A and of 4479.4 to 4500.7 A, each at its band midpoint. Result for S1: -0.3 A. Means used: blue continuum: 103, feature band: 109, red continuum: 114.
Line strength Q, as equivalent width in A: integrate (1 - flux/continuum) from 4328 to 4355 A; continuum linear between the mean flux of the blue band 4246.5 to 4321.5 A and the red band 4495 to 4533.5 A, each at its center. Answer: -1.4 A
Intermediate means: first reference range 82.5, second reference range 120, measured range 96.5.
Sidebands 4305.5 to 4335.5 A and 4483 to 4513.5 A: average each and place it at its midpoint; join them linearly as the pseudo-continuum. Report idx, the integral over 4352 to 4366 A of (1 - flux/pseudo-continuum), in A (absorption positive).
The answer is 0.3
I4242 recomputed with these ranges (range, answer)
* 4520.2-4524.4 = 107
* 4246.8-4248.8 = 97.2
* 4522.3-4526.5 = 110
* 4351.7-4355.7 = 103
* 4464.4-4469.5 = 113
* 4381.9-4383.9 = 94.5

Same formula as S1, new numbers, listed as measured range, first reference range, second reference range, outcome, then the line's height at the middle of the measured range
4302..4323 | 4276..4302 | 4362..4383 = -0.6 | 82.5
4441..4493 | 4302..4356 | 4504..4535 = -0.5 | 112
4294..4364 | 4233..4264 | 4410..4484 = 6.2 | 98.6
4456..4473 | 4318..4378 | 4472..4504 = 0.5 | 112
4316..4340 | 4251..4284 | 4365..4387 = -1.0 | 92.2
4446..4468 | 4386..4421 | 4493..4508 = -0.1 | 111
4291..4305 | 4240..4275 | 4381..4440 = 3.7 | 92.2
